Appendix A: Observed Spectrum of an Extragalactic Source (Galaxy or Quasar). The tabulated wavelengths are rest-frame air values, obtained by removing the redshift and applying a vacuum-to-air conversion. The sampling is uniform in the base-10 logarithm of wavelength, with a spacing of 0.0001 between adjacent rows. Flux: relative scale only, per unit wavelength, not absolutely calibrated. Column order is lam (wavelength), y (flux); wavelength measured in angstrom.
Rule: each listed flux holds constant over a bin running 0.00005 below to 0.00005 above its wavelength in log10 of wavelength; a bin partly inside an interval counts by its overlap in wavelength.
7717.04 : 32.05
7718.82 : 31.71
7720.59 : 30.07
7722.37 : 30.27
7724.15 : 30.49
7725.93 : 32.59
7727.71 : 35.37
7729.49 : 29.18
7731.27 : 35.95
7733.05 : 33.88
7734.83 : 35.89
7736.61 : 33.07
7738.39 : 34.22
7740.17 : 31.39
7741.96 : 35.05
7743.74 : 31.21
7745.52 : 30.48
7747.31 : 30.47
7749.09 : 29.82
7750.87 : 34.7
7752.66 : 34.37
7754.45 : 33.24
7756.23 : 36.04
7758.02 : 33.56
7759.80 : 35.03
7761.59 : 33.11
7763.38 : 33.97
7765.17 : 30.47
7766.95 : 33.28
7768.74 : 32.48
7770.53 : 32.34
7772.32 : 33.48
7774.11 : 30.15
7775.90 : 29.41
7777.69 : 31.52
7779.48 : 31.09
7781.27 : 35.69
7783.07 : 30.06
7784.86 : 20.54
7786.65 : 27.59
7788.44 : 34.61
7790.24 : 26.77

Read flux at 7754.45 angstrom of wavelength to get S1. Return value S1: 33.24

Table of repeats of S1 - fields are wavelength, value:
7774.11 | 30.15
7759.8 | 35.03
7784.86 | 20.54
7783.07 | 30.06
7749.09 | 29.82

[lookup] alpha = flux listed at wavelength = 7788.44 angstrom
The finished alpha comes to 34.61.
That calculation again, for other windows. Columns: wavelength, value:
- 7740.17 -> 31.39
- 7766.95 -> 33.28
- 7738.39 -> 34.22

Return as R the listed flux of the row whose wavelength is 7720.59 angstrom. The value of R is 30.07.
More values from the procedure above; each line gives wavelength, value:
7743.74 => 31.21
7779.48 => 31.09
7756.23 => 36.04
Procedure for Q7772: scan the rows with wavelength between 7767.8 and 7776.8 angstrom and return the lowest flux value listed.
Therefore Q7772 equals 29.41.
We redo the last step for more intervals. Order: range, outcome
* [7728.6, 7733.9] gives 29.18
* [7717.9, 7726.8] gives 30.07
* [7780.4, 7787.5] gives 20.54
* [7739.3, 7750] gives 29.82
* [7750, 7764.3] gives 33.11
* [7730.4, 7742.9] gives 31.39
